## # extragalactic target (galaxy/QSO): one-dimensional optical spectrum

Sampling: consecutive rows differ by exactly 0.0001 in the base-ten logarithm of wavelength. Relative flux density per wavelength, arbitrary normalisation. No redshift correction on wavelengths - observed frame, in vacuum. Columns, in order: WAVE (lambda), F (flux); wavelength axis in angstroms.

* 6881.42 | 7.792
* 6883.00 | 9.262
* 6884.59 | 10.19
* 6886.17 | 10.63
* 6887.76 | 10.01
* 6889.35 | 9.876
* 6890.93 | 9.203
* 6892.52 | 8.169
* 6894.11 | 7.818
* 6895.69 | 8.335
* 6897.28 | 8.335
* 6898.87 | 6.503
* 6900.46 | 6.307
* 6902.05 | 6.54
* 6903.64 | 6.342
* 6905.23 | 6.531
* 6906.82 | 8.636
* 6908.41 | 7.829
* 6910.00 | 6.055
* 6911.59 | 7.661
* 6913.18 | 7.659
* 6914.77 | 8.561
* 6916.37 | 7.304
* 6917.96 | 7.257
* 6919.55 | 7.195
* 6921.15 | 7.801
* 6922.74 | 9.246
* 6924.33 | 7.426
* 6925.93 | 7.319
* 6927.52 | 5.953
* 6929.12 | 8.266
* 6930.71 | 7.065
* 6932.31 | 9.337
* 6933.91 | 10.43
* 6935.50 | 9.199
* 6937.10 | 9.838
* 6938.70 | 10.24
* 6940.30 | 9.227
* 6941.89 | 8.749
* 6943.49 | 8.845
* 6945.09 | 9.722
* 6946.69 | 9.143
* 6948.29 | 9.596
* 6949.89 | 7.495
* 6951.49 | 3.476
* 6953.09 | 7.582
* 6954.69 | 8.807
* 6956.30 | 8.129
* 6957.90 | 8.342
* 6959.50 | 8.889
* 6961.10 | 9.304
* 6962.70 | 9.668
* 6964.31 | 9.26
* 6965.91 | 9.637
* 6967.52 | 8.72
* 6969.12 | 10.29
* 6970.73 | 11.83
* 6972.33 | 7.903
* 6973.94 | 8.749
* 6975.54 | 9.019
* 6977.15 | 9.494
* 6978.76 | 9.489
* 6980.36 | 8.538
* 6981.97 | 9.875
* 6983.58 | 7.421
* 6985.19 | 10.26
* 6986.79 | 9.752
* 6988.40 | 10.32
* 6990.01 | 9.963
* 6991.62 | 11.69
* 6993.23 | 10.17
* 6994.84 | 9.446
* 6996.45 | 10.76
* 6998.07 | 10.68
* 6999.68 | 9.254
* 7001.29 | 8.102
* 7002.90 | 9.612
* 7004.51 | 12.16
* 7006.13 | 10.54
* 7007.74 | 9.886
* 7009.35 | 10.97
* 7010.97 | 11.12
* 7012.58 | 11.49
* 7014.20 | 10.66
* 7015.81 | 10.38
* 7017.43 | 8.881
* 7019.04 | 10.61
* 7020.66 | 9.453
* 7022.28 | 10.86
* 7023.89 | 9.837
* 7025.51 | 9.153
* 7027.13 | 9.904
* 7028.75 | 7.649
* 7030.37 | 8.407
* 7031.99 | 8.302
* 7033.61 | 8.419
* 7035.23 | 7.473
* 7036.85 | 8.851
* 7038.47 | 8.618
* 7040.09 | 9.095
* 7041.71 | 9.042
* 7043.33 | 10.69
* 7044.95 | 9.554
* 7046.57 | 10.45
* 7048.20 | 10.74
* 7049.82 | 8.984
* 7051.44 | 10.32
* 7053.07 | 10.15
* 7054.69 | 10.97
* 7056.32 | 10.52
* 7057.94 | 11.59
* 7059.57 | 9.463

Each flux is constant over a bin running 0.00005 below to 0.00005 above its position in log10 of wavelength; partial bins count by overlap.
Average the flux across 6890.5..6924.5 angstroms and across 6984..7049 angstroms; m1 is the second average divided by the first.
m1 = 1.30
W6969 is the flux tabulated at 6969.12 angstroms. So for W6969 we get 10.29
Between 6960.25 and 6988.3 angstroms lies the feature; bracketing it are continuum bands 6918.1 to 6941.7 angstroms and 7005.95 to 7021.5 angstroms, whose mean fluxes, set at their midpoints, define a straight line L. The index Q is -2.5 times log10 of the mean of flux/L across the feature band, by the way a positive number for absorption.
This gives 0.01 mag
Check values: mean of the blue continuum 8.44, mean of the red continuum 10.4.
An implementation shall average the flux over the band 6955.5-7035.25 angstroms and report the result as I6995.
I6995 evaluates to 9.64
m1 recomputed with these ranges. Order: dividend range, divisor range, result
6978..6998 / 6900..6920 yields 1.36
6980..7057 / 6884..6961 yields 1.20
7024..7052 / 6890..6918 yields 1.22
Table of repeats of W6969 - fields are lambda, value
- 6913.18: 7.659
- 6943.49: 8.845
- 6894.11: 7.818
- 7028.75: 7.649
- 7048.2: 10.74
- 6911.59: 7.661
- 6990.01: 9.963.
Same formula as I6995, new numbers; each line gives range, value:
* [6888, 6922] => 7.66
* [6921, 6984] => 8.75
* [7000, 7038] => 9.67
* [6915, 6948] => 8.5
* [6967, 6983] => 9.38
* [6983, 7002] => 9.86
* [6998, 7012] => 10.3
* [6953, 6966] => 8.87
